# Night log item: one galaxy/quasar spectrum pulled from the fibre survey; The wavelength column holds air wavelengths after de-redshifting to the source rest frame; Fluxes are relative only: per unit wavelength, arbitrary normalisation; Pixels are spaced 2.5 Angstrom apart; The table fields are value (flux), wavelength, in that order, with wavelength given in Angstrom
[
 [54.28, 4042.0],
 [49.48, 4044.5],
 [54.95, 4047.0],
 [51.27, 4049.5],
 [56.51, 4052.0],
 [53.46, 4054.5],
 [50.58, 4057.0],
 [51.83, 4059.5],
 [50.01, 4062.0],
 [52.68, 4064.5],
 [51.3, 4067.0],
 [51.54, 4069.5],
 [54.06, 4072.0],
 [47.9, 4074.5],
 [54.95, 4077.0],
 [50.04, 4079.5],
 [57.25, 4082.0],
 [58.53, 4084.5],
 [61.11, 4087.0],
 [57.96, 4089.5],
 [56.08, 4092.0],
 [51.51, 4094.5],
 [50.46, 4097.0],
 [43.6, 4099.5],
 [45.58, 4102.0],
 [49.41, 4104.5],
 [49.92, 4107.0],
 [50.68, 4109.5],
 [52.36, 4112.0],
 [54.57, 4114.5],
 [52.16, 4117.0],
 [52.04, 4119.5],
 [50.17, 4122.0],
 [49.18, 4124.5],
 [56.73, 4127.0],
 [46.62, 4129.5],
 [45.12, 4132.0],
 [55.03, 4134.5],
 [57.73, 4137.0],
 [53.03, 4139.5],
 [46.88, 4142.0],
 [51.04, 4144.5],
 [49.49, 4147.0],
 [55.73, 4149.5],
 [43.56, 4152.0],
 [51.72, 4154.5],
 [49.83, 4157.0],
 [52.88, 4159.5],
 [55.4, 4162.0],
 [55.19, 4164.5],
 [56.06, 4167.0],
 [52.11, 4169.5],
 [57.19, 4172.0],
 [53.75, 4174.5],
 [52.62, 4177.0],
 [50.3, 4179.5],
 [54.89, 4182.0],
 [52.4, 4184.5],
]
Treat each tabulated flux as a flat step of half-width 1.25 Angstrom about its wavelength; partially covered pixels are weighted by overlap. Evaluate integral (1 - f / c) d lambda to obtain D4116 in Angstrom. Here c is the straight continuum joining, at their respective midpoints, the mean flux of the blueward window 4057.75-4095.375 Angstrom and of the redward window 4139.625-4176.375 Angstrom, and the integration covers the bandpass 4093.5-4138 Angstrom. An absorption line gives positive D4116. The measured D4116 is 2.0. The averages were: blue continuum 53.8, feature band 50.7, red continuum 52.2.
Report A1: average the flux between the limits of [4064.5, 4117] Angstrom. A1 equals 52.4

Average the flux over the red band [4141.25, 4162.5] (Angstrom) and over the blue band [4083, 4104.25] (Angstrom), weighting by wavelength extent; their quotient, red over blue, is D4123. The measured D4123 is 0.96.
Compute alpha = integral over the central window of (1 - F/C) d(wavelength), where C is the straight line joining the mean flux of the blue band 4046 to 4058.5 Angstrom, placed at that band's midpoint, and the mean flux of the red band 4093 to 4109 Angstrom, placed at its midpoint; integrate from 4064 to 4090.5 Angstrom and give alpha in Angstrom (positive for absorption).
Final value -1.8 Angstrom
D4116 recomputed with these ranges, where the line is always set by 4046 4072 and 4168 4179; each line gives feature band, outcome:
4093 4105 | 1.1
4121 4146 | 1.0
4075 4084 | -0.2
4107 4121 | 0.3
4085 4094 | -0.9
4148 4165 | 0.5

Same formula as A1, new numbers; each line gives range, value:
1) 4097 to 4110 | 47.9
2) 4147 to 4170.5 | 52.3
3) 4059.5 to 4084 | 52.4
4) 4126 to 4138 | 52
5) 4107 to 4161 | 51.3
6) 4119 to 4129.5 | 51.4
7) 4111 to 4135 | 51.3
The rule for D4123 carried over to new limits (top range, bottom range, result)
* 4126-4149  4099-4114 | 1.05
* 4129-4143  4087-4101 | 0.97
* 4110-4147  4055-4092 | 0.96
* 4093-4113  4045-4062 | 0.93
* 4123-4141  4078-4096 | 0.93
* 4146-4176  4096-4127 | 1.05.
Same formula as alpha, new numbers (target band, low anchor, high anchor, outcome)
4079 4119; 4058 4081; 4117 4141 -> -0.73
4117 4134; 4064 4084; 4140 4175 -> 0.65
